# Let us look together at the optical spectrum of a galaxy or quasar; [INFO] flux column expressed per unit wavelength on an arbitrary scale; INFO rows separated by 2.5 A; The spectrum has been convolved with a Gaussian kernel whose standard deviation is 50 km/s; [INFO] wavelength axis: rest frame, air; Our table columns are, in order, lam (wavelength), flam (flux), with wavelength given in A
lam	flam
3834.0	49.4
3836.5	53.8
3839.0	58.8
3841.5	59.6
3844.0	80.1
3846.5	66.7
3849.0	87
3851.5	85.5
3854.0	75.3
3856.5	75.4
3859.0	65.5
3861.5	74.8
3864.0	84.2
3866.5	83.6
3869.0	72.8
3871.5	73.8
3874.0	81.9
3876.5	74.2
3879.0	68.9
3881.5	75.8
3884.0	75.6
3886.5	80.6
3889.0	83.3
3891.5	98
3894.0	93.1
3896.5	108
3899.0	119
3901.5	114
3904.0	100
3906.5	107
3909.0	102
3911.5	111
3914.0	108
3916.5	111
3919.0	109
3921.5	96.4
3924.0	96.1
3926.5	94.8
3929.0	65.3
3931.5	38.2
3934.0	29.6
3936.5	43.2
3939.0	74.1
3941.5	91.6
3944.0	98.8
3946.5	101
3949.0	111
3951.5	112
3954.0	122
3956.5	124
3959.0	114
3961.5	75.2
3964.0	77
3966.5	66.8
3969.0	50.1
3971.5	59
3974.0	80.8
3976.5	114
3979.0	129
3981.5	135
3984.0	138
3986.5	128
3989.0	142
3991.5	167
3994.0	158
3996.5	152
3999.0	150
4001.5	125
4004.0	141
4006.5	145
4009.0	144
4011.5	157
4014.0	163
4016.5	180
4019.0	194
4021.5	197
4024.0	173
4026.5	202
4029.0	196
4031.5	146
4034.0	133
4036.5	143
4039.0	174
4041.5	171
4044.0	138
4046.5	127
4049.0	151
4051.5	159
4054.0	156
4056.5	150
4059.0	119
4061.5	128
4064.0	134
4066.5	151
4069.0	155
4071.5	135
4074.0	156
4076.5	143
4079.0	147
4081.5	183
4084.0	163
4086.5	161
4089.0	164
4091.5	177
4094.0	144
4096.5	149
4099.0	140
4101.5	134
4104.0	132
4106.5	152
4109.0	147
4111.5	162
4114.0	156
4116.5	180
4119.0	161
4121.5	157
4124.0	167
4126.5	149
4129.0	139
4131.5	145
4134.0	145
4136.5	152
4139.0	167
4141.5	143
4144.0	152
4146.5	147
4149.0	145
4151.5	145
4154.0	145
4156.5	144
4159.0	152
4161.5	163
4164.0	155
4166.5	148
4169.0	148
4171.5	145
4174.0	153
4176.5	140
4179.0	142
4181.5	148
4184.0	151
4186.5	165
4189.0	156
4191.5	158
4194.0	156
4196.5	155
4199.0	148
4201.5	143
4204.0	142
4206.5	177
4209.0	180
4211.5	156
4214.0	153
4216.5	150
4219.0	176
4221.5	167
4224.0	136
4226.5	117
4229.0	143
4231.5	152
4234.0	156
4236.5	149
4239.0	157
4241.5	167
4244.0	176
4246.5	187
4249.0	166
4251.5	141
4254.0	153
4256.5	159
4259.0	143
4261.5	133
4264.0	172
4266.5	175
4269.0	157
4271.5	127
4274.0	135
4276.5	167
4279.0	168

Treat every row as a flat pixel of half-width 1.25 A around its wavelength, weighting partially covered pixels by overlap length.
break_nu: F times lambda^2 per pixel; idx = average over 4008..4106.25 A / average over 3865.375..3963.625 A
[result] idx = 1.8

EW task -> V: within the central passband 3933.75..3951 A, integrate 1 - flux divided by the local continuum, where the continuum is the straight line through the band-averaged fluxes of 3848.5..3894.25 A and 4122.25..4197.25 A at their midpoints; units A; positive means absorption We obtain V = 2.5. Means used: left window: 79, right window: 151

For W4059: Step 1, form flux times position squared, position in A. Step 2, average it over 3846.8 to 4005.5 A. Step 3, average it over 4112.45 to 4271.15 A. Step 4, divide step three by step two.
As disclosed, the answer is 1.8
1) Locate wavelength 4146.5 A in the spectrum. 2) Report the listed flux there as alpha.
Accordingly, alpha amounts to 147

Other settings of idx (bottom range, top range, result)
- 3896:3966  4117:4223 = 1.83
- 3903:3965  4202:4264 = 1.95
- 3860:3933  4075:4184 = 1.91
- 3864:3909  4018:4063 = 1.92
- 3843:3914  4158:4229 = 2.06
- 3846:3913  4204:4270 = 2.16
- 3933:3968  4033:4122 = 1.81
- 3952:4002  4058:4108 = 1.36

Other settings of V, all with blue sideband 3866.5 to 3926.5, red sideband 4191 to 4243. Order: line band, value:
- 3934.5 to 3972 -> 6.09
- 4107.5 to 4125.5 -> -3.44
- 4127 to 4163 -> -2.12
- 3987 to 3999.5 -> -4.52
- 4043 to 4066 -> -3.18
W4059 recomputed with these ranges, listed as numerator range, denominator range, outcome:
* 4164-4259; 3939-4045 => 1.29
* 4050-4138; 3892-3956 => 1.74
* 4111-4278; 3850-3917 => 2.02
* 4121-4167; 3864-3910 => 1.91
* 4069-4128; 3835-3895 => 2.29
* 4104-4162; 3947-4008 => 1.40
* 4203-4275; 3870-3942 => 2.11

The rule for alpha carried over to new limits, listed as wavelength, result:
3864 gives 84.2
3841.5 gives 59.6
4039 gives 174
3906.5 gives 107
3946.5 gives 101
